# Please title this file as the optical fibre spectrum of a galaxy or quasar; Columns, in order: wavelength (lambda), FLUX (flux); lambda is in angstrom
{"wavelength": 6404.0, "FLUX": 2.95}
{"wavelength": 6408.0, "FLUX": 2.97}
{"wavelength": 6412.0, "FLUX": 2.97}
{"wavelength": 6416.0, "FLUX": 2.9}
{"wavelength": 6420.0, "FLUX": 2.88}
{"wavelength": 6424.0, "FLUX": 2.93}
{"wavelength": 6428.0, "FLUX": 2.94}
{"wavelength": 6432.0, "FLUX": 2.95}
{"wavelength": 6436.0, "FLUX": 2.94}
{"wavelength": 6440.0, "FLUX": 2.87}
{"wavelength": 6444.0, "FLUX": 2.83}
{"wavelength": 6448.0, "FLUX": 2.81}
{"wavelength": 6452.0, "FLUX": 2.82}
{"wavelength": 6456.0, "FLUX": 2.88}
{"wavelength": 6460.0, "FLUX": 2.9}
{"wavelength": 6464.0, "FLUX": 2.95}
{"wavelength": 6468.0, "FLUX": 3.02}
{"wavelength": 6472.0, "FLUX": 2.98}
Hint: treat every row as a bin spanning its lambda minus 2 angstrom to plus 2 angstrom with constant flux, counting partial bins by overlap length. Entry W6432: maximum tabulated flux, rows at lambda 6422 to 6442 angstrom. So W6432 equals 2.95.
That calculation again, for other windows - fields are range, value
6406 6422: 2.97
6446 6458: 2.88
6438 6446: 2.87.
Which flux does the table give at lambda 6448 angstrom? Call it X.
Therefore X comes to 2.81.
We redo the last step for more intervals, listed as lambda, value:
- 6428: 2.94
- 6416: 2.9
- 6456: 2.88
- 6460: 2.9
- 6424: 2.93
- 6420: 2.88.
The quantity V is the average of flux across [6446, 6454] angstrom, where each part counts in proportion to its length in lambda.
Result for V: 2.81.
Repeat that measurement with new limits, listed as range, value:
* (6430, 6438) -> 2.95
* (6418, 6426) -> 2.91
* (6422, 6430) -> 2.94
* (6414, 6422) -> 2.89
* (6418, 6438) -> 2.93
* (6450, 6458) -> 2.85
